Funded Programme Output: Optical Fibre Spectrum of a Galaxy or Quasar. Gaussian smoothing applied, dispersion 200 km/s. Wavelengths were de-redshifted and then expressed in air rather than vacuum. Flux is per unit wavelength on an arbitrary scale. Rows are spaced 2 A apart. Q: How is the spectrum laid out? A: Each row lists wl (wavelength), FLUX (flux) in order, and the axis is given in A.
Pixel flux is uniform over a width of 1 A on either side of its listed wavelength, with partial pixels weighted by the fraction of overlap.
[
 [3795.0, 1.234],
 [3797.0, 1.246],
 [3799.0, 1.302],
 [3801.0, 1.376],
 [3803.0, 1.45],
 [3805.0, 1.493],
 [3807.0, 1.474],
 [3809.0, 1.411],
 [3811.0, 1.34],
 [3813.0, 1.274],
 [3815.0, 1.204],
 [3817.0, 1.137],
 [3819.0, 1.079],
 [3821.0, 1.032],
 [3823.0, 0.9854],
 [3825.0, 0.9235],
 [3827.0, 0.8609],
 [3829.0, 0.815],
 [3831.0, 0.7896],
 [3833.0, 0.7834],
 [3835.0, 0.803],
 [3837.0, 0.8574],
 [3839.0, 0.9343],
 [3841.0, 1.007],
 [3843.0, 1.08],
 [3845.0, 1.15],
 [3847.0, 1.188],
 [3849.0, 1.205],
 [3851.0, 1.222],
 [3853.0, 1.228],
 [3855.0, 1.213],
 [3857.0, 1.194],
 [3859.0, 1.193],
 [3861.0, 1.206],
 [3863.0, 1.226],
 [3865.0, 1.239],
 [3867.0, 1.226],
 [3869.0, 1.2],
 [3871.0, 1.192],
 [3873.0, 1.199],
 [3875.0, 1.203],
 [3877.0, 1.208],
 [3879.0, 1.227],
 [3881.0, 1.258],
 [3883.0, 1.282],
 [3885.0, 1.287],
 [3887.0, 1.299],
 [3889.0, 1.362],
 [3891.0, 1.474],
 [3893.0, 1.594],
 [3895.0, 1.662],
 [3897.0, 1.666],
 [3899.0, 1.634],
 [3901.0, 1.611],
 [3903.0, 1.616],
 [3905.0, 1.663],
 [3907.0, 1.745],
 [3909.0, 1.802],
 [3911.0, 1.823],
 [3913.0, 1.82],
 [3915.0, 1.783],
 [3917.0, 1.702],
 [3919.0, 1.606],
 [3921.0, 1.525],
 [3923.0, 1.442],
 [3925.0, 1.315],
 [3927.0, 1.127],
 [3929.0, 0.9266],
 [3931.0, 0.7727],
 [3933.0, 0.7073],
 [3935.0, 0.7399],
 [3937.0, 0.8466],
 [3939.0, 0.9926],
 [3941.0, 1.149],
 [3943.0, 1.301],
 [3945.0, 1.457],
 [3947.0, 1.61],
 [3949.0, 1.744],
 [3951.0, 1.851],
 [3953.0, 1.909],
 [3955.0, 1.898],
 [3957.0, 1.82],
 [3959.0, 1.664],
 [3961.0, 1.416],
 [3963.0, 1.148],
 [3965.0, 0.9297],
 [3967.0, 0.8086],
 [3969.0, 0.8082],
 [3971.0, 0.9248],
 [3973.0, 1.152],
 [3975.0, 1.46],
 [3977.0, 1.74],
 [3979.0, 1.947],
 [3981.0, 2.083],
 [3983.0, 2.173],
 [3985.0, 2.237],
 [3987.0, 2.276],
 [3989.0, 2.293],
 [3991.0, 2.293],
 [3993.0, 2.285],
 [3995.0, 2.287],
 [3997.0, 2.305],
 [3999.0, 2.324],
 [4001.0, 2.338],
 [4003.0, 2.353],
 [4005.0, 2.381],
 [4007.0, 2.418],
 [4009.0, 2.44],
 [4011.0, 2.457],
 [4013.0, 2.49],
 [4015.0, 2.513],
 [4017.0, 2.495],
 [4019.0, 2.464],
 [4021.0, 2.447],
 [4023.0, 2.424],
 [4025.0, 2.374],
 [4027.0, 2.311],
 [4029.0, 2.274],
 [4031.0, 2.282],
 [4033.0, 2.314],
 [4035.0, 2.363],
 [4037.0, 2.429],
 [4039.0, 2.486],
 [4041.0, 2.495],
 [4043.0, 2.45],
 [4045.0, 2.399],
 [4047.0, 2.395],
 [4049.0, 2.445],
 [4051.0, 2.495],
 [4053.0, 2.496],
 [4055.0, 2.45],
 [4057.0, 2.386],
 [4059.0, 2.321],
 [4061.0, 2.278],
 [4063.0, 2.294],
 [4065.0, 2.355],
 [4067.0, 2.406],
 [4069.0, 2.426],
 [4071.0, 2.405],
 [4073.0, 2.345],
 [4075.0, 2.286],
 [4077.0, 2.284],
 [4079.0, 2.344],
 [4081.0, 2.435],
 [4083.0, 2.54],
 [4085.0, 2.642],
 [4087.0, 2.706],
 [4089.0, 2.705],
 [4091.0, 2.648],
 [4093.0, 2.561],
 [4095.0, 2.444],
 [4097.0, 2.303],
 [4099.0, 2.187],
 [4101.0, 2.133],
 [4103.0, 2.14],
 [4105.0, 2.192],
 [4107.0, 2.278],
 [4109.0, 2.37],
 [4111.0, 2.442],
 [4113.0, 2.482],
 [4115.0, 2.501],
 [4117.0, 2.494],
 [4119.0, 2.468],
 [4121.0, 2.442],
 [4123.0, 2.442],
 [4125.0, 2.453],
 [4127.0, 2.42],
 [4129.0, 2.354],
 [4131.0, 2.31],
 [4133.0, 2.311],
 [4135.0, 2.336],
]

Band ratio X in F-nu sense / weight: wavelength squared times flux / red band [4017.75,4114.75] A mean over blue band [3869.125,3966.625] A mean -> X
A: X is 1.83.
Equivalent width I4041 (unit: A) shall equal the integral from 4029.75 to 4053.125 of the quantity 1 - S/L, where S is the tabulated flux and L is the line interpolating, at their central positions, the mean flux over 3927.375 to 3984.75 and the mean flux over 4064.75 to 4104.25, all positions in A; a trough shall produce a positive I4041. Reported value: -4.0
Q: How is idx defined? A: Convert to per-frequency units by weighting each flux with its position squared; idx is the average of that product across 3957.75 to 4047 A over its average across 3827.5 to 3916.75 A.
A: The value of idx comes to 1.7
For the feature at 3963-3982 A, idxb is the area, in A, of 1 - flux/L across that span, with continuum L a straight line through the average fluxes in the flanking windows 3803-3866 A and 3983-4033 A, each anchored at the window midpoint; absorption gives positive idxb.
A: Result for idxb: 7.3 A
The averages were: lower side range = 1.12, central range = 1.31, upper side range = 2.36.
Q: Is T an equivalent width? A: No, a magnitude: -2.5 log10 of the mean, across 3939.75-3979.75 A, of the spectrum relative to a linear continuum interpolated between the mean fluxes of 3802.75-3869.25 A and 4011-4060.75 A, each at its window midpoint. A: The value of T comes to 0.32 mag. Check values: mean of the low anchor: 1.13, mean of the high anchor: 2.42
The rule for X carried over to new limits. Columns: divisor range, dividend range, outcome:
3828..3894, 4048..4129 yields 2.32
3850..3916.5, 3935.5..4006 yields 1.27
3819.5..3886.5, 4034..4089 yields 2.44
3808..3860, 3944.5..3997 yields 1.71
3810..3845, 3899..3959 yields 1.55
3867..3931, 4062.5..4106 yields 1.82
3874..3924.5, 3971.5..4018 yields 1.50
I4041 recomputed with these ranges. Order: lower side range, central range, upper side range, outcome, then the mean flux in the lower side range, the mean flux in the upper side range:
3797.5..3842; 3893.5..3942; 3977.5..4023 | 9.4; 1.11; 2.33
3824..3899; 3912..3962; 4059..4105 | 6.0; 1.18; 2.4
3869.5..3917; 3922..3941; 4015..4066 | 8.1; 1.5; 2.4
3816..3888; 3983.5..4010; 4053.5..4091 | -4.6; 1.11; 2.43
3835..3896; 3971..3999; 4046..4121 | -2.0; 1.22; 2.41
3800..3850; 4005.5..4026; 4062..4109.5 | -4.0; 1.11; 2.39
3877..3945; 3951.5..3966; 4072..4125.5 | 0.8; 1.39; 2.42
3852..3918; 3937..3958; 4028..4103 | 2.8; 1.43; 2.41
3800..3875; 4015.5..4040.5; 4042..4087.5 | -2.1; 1.14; 2.41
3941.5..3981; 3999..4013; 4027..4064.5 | -3.2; 1.46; 2.39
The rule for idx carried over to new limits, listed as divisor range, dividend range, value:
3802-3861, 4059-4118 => 2.45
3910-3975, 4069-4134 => 1.95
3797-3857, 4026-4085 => 2.38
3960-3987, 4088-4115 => 1.71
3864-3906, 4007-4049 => 1.87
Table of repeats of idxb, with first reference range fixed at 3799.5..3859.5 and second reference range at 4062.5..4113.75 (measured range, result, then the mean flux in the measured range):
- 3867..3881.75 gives 1.5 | 1.21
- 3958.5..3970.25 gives 4.5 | 1.1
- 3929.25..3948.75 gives 6.8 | 1.08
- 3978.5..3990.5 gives -1.9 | 2.18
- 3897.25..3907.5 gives -1.2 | 1.65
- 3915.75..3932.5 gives 3.1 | 1.29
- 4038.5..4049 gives -1.3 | 2.44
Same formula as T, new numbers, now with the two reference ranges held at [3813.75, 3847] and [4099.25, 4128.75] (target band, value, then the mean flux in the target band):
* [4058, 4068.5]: -0.105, 2.34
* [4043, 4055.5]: -0.191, 2.45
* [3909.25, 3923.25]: -0.209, 1.69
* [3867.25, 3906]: -0.117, 1.4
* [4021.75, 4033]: -0.199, 2.33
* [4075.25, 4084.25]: -0.093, 2.4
